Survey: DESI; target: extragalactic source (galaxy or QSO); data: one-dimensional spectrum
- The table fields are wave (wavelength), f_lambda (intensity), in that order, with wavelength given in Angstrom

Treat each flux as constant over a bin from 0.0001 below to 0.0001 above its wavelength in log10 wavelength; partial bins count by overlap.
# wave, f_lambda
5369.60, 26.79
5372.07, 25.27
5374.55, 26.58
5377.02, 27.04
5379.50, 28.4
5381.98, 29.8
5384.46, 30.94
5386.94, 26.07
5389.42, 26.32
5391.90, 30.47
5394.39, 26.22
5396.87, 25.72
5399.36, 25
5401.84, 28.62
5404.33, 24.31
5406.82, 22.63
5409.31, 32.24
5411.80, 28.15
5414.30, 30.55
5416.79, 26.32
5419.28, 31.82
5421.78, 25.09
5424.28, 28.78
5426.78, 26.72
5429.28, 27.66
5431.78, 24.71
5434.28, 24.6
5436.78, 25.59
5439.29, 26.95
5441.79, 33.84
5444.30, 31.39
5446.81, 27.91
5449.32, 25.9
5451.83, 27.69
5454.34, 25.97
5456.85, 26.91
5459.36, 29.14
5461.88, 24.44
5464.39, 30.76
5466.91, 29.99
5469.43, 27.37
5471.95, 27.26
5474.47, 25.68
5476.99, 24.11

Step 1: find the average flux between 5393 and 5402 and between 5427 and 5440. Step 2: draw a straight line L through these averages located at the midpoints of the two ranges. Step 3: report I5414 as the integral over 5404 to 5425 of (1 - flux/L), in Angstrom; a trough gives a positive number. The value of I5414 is -1.47 Angstrom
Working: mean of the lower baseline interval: 26.2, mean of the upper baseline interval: 25.9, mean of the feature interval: 27.9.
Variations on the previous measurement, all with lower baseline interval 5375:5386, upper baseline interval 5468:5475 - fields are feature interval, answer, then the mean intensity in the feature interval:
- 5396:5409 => 1.19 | 25.7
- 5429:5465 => -0.08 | 27.5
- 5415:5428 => 0.05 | 27.9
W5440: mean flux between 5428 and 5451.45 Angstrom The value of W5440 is 27.6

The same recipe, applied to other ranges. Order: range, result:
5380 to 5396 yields 28.2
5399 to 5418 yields 27.3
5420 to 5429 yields 27.2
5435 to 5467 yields 28.1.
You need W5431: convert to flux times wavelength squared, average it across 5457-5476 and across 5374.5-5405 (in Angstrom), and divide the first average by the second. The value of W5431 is 1.0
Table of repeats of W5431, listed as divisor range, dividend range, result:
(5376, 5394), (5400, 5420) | 0.99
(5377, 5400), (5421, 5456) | 1.01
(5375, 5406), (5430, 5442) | 0.99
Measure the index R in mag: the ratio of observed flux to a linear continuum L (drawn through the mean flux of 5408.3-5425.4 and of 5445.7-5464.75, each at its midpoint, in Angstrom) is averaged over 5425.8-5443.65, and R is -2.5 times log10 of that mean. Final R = 0.03 mag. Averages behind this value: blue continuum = 28.9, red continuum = 27.2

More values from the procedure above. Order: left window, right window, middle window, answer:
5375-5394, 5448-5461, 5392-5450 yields 0.00 mag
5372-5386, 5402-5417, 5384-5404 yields 0.03 mag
